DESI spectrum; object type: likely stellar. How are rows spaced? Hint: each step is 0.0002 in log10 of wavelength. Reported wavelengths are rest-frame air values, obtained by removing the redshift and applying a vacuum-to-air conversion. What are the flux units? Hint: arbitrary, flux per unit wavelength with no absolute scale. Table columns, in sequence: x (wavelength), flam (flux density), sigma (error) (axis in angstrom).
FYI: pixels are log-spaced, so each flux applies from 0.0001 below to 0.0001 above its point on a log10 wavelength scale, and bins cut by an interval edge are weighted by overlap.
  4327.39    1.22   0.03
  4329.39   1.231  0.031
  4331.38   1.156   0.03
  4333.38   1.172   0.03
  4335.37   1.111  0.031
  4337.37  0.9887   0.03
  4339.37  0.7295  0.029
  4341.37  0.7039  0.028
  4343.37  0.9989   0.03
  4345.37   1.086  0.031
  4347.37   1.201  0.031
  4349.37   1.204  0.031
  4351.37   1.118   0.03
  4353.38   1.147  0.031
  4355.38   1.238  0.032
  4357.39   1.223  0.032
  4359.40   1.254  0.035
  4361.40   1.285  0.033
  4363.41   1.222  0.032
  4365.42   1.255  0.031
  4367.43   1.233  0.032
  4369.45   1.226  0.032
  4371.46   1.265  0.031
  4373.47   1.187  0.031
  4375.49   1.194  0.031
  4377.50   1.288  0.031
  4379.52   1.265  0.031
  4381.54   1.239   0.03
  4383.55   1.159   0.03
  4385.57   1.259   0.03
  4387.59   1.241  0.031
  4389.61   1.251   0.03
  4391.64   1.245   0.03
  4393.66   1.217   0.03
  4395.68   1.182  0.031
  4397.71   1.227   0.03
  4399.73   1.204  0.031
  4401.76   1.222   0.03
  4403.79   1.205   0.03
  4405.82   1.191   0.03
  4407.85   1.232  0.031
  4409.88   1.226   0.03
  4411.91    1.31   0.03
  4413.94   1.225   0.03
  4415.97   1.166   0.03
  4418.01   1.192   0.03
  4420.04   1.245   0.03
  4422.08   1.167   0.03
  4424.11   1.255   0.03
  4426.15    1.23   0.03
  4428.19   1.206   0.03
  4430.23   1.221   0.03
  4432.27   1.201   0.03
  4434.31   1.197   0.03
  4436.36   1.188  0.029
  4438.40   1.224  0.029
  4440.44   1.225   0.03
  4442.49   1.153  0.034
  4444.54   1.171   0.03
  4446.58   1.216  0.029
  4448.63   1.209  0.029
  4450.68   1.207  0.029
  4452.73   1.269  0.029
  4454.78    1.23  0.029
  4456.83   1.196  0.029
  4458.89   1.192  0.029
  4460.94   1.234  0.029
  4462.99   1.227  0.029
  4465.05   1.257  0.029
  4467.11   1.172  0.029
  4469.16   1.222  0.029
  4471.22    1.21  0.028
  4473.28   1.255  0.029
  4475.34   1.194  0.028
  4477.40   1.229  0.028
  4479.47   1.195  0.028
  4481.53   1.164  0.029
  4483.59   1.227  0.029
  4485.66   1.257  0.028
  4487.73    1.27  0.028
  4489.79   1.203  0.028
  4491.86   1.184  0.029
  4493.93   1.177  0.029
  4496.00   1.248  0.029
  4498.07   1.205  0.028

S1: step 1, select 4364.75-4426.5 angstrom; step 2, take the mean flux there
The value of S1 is 1.23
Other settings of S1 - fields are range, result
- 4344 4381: 1.21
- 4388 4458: 1.21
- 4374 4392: 1.24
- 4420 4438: 1.21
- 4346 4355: 1.17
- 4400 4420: 1.22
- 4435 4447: 1.2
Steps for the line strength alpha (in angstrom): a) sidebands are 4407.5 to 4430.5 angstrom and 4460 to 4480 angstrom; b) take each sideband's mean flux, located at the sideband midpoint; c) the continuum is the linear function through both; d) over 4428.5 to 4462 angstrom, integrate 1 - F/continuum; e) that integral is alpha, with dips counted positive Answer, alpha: 0.4 angstrom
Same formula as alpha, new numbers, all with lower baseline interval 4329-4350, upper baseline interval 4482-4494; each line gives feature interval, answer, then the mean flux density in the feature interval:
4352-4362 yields -1.5 angstrom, 1.22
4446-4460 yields -0.5 angstrom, 1.22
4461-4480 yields -0.3 angstrom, 1.22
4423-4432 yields -0.6 angstrom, 1.23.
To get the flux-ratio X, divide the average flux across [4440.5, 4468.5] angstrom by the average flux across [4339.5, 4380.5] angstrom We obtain 1.0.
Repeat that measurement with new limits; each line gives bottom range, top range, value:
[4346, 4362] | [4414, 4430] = 1.00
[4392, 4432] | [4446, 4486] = 1.00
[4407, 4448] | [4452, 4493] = 1.01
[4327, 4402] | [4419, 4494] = 1.03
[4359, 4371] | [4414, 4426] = 0.97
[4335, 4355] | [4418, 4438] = 1.17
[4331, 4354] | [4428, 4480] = 1.16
